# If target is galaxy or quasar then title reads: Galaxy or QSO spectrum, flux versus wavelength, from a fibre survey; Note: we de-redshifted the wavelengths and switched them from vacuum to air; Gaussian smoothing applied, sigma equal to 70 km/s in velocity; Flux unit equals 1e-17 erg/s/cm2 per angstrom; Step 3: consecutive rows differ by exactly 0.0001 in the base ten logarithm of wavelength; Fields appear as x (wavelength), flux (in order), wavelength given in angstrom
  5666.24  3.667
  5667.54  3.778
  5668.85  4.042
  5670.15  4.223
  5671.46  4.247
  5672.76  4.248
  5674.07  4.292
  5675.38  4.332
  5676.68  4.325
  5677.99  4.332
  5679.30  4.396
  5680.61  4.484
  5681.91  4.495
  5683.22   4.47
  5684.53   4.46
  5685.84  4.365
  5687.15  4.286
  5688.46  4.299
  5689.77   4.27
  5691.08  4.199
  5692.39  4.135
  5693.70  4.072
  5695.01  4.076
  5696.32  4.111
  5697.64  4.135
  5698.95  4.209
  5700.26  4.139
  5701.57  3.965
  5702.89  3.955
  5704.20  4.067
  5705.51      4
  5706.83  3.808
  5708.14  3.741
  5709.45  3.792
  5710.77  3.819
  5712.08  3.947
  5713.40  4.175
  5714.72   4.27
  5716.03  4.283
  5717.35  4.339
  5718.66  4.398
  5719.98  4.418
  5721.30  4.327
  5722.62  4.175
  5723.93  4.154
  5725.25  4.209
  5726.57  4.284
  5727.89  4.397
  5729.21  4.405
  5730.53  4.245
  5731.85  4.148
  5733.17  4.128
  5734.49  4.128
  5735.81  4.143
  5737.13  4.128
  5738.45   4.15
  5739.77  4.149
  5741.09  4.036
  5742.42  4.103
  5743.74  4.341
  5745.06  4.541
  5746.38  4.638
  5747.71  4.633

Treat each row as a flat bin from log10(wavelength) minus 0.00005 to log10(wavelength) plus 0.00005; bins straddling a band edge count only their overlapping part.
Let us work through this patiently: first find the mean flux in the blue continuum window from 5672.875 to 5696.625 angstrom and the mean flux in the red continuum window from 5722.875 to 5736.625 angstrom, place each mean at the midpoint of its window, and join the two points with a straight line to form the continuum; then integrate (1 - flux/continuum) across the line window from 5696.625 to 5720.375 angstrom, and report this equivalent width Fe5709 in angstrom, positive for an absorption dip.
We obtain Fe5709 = 1.0 angstrom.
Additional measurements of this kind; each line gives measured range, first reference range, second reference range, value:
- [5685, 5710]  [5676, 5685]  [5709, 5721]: 1.2 angstrom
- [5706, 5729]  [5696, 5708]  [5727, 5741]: -0.2 angstrom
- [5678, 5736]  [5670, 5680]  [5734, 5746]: 0.9 angstrom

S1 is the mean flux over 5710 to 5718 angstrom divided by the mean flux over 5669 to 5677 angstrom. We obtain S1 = 0.97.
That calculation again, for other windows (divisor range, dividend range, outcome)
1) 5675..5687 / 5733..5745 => 0.95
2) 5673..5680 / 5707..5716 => 0.92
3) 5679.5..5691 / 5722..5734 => 0.97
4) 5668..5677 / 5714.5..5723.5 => 1.02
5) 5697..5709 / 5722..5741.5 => 1.05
